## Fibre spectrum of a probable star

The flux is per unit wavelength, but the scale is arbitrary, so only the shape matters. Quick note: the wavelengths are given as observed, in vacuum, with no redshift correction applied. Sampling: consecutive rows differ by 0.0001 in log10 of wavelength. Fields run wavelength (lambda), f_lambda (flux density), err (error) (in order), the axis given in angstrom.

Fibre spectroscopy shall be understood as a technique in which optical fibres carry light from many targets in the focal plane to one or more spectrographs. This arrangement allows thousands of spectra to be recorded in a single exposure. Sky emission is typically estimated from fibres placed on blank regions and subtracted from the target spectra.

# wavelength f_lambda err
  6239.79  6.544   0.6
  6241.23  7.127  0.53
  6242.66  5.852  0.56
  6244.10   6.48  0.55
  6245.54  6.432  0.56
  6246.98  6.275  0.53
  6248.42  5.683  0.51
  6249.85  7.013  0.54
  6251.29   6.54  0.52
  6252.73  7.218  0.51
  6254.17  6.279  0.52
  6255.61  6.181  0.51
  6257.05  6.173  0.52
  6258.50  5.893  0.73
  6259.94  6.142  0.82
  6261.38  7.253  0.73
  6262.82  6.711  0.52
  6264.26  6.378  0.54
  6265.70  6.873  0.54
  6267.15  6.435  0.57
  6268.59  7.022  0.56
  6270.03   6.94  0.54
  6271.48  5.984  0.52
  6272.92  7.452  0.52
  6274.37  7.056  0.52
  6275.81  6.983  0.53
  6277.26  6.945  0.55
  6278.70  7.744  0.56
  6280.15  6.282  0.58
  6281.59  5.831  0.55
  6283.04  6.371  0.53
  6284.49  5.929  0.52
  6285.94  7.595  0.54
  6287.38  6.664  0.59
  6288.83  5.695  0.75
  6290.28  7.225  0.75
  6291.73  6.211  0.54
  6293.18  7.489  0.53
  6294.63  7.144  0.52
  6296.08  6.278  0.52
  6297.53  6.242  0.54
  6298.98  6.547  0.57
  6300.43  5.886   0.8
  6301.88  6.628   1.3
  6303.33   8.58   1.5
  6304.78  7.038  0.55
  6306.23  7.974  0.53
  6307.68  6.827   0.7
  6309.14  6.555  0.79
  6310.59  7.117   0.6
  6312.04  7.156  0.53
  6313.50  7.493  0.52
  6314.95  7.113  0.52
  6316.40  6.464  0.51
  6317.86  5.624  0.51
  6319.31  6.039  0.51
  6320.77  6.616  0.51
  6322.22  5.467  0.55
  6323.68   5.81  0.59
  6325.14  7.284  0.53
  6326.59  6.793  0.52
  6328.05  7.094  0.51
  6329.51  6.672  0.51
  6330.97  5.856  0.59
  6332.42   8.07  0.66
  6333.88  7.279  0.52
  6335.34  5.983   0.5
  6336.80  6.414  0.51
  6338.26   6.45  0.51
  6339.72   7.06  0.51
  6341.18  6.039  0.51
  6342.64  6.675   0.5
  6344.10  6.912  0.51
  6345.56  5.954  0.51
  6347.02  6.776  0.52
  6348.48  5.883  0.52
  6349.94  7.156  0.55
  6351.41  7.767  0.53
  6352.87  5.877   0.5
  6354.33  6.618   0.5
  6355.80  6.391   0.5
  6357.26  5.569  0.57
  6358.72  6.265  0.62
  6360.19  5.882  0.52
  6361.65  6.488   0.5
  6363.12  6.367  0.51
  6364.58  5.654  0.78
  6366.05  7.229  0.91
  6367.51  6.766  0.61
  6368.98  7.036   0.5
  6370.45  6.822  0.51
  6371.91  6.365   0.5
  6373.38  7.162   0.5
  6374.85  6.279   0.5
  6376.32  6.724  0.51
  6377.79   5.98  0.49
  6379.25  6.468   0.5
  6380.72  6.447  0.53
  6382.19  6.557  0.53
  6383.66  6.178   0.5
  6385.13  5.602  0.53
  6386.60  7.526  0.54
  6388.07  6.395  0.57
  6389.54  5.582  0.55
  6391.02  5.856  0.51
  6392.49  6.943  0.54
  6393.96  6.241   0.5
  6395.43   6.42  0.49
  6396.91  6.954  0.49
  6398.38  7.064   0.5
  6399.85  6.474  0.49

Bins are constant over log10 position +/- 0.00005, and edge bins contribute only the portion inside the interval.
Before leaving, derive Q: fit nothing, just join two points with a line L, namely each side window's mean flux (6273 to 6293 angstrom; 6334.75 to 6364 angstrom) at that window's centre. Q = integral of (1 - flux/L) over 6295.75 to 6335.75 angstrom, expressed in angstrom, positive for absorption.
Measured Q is -1.1 angstrom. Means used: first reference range 6.7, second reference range 6.42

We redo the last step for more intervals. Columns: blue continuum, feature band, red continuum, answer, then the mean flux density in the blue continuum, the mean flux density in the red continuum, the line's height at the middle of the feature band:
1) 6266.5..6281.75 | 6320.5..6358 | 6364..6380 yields 0.7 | 6.83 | 6.6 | 6.68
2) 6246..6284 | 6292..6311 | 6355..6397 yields -1.1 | 6.6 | 6.41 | 6.54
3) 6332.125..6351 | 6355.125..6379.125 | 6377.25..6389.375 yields 0.1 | 6.65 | 6.37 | 6.48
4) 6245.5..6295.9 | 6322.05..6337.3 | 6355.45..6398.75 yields -0.3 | 6.63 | 6.44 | 6.52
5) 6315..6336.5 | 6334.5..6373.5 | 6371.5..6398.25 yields -0.1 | 6.52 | 6.44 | 6.48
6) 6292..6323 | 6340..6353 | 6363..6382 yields 0.1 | 6.77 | 6.57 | 6.65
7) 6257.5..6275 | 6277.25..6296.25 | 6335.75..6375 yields -0.1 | 6.67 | 6.51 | 6.63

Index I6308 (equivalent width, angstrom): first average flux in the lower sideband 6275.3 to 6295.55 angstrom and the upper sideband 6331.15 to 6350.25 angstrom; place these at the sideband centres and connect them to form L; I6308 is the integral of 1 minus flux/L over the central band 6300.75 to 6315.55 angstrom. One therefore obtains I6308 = -1.2 angstrom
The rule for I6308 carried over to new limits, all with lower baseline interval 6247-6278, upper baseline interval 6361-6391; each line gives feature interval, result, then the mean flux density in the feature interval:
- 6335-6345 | 0.0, 6.52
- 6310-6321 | -0.3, 6.7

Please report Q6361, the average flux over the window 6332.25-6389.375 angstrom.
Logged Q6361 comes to 6.52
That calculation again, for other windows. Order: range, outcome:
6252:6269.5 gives 6.55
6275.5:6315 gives 6.83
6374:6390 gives 6.36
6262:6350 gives 6.7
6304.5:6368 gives 6.6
